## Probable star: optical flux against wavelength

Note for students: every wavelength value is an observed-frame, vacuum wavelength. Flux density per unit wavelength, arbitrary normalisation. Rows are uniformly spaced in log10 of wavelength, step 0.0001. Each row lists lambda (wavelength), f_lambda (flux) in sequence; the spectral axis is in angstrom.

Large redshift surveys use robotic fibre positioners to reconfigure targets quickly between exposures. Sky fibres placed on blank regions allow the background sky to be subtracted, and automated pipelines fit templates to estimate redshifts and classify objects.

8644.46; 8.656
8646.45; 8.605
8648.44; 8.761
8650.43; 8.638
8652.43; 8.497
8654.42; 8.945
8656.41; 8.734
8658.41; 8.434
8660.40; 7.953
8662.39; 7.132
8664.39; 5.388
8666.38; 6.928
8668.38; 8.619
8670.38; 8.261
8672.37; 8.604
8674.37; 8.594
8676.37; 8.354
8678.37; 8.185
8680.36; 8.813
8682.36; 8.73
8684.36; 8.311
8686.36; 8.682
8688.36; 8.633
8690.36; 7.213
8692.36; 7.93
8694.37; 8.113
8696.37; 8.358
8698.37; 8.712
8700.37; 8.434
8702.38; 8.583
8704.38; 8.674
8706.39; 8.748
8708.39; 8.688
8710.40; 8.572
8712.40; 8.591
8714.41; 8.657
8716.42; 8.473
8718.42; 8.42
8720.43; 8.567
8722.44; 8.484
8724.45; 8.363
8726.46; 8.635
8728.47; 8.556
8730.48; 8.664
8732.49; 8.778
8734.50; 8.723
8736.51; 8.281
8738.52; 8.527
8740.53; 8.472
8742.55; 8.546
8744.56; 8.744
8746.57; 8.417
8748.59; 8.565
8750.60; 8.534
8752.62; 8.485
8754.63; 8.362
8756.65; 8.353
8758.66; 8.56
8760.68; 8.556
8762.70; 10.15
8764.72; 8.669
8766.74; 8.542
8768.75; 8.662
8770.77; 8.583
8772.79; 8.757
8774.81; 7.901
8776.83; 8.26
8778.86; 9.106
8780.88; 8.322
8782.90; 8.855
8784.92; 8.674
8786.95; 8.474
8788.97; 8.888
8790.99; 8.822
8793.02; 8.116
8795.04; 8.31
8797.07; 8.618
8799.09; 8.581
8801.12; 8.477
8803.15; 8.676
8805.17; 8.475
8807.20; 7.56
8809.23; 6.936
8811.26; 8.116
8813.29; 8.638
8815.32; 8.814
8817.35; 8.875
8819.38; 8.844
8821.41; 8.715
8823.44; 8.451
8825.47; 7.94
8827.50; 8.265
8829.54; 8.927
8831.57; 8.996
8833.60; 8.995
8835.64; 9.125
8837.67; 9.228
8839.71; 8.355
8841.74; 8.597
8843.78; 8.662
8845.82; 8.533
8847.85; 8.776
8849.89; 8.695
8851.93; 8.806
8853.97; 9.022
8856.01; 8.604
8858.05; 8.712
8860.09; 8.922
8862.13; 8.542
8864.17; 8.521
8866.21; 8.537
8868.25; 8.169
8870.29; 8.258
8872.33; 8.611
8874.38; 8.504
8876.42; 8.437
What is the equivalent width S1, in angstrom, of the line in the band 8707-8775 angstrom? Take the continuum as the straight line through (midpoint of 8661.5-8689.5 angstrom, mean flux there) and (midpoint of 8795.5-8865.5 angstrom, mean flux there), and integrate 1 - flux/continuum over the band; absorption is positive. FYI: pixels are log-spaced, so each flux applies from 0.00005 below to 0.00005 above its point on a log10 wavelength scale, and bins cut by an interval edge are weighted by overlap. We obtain -2.4 angstrom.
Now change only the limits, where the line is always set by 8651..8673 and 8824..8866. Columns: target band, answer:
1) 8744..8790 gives -1.32 angstrom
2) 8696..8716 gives -1.16 angstrom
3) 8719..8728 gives -0.33 angstrom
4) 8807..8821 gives 0.43 angstrom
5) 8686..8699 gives -0.19 angstrom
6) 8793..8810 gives 0.62 angstrom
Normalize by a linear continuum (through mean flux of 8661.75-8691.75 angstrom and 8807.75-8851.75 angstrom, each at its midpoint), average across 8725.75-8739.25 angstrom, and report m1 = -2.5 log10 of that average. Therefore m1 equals -0.05 mag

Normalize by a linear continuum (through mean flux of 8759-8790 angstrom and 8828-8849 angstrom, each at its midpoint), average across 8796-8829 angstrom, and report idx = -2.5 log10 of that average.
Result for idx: 0.05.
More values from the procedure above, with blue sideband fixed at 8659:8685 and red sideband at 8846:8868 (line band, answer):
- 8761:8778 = -0.04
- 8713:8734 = -0.05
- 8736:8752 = -0.03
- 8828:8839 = -0.05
